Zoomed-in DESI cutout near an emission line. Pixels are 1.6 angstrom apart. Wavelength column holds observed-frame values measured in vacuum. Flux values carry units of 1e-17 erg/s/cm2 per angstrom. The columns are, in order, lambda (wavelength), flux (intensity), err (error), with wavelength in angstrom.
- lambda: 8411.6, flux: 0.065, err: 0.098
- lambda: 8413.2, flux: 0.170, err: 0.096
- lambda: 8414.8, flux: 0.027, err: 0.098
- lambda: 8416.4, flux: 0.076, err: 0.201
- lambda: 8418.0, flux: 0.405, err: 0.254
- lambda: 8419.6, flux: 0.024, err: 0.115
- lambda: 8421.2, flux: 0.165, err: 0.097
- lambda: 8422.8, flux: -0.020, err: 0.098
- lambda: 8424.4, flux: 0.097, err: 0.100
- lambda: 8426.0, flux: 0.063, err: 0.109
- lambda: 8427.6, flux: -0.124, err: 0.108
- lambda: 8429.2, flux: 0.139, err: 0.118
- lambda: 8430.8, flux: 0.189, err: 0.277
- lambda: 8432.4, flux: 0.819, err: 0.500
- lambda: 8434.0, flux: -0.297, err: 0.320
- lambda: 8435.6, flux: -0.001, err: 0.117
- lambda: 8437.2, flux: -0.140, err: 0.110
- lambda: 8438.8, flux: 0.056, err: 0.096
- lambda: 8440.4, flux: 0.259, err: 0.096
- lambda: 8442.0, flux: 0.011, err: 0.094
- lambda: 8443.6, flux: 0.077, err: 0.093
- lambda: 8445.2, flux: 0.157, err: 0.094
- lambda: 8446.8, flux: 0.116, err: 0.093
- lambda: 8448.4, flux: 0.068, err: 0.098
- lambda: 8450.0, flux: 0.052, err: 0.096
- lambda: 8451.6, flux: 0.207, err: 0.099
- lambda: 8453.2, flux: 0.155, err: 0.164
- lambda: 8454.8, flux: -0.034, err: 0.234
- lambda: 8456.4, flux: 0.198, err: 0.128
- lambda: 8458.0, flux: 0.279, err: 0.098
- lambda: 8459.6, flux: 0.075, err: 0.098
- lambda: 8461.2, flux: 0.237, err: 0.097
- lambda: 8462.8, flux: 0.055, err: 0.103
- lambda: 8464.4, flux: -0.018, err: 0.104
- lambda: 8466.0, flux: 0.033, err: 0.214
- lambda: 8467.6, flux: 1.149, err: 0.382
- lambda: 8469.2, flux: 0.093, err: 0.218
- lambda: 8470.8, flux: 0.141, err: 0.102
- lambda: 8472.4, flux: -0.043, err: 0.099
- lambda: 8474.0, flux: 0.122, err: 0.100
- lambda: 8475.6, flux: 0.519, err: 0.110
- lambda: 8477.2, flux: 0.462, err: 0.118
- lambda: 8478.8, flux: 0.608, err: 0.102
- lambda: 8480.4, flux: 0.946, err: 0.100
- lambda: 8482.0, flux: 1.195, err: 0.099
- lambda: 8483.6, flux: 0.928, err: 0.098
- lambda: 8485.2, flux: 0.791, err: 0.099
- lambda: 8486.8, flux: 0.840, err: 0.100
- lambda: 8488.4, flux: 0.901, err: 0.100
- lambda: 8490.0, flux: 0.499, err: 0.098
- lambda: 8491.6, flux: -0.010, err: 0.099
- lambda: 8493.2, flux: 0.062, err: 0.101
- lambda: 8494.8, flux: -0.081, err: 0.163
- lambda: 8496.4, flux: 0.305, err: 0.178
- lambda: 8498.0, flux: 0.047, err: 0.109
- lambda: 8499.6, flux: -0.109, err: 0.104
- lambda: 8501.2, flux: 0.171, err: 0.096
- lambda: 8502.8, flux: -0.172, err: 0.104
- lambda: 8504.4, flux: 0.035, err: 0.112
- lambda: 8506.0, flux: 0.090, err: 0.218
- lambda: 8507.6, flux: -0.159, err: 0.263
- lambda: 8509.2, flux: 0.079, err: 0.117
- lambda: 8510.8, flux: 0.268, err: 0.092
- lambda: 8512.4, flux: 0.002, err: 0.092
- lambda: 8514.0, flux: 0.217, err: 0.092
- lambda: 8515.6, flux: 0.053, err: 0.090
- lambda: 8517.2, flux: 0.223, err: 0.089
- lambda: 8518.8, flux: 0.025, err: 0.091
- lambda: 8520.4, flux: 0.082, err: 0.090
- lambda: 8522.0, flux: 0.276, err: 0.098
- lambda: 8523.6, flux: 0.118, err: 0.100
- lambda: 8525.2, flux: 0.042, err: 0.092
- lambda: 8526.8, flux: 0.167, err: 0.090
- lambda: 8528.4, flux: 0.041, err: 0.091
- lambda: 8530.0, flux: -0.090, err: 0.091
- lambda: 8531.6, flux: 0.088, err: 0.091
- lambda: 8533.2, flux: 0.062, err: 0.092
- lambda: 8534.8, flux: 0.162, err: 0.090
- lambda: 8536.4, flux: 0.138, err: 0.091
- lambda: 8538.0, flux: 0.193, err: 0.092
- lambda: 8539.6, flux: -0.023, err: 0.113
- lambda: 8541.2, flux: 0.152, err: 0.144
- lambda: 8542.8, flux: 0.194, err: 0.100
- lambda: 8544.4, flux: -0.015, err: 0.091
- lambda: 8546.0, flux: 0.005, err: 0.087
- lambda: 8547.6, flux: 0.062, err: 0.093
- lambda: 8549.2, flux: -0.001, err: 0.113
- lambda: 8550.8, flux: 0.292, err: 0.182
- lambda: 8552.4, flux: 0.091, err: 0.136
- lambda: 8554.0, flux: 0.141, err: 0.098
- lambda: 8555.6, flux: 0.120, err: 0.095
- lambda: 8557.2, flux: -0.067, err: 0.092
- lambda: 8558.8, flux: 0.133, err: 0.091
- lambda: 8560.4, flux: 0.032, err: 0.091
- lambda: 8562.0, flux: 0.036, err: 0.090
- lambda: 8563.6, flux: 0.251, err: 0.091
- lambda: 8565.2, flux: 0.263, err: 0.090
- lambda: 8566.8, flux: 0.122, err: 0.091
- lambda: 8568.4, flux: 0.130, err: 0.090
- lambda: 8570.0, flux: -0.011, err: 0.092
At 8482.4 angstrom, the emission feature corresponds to [O II] 3727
